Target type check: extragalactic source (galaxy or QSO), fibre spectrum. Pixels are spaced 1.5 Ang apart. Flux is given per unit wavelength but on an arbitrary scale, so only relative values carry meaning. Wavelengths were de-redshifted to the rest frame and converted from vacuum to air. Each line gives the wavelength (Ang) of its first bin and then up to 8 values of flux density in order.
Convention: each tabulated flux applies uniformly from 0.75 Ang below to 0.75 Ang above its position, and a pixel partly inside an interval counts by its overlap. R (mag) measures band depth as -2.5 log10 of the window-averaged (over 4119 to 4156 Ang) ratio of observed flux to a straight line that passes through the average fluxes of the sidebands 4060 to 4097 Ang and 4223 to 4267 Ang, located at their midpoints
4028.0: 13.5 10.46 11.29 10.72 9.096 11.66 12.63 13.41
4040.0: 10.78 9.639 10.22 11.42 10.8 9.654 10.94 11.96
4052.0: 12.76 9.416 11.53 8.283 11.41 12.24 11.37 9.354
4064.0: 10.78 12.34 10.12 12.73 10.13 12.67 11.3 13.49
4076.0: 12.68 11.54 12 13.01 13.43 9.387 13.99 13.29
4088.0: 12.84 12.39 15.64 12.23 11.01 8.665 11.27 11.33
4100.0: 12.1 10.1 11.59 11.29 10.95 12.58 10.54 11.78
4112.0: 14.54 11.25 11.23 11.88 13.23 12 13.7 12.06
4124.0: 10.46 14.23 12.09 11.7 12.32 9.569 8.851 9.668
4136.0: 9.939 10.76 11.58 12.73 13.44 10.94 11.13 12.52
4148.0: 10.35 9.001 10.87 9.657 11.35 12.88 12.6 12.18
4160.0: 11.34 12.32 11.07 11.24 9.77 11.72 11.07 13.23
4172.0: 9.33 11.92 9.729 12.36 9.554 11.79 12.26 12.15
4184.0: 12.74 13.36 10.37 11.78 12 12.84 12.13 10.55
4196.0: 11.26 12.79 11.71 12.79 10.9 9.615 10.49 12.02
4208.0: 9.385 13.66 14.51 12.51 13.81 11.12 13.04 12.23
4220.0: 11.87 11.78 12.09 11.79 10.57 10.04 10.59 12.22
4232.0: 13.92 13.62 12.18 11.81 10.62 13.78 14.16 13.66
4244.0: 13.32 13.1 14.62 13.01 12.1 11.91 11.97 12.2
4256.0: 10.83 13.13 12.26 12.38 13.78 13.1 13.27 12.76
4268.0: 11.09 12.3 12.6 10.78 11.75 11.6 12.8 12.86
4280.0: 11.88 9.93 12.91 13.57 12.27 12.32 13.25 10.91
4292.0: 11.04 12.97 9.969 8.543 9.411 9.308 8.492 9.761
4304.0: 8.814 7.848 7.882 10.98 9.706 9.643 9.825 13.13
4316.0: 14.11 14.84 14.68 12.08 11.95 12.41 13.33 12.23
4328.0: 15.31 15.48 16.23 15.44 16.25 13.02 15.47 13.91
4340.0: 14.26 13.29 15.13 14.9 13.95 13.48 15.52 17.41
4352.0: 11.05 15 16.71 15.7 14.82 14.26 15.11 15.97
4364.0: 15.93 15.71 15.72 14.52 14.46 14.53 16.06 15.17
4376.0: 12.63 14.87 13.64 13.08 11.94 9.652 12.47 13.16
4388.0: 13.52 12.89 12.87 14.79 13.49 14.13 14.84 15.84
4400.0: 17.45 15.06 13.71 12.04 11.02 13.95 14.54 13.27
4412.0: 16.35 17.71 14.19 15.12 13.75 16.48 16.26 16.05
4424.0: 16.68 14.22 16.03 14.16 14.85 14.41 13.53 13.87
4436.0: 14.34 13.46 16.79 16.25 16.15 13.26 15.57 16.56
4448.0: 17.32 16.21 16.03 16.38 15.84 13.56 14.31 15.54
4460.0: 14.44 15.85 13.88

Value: 0.07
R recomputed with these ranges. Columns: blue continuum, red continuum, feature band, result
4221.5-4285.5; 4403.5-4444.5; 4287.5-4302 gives 0.224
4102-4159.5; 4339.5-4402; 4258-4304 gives 0.148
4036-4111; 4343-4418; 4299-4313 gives 0.432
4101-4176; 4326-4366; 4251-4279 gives 0.106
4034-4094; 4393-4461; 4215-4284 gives 0.090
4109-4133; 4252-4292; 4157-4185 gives 0.054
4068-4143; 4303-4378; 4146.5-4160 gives 0.097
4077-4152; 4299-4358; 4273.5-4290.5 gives 0.047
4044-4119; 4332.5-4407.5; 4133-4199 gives 0.092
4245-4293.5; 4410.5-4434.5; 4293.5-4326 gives 0.205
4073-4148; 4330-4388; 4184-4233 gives 0.087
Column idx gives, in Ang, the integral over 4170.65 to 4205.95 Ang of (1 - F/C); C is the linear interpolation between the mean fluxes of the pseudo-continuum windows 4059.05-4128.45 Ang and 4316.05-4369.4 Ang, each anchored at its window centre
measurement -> 3.8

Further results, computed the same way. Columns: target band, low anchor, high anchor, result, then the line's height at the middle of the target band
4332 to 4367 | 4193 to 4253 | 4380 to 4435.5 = -3.3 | 13.6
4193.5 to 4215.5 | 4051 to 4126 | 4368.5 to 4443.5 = 1.6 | 12.7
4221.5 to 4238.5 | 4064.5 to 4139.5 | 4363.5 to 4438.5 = 1.5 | 12.9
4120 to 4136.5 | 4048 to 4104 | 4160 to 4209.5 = 0.3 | 11.6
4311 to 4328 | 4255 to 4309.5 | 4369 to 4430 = -0.6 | 12.3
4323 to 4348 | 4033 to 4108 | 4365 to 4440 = -1.1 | 13.8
